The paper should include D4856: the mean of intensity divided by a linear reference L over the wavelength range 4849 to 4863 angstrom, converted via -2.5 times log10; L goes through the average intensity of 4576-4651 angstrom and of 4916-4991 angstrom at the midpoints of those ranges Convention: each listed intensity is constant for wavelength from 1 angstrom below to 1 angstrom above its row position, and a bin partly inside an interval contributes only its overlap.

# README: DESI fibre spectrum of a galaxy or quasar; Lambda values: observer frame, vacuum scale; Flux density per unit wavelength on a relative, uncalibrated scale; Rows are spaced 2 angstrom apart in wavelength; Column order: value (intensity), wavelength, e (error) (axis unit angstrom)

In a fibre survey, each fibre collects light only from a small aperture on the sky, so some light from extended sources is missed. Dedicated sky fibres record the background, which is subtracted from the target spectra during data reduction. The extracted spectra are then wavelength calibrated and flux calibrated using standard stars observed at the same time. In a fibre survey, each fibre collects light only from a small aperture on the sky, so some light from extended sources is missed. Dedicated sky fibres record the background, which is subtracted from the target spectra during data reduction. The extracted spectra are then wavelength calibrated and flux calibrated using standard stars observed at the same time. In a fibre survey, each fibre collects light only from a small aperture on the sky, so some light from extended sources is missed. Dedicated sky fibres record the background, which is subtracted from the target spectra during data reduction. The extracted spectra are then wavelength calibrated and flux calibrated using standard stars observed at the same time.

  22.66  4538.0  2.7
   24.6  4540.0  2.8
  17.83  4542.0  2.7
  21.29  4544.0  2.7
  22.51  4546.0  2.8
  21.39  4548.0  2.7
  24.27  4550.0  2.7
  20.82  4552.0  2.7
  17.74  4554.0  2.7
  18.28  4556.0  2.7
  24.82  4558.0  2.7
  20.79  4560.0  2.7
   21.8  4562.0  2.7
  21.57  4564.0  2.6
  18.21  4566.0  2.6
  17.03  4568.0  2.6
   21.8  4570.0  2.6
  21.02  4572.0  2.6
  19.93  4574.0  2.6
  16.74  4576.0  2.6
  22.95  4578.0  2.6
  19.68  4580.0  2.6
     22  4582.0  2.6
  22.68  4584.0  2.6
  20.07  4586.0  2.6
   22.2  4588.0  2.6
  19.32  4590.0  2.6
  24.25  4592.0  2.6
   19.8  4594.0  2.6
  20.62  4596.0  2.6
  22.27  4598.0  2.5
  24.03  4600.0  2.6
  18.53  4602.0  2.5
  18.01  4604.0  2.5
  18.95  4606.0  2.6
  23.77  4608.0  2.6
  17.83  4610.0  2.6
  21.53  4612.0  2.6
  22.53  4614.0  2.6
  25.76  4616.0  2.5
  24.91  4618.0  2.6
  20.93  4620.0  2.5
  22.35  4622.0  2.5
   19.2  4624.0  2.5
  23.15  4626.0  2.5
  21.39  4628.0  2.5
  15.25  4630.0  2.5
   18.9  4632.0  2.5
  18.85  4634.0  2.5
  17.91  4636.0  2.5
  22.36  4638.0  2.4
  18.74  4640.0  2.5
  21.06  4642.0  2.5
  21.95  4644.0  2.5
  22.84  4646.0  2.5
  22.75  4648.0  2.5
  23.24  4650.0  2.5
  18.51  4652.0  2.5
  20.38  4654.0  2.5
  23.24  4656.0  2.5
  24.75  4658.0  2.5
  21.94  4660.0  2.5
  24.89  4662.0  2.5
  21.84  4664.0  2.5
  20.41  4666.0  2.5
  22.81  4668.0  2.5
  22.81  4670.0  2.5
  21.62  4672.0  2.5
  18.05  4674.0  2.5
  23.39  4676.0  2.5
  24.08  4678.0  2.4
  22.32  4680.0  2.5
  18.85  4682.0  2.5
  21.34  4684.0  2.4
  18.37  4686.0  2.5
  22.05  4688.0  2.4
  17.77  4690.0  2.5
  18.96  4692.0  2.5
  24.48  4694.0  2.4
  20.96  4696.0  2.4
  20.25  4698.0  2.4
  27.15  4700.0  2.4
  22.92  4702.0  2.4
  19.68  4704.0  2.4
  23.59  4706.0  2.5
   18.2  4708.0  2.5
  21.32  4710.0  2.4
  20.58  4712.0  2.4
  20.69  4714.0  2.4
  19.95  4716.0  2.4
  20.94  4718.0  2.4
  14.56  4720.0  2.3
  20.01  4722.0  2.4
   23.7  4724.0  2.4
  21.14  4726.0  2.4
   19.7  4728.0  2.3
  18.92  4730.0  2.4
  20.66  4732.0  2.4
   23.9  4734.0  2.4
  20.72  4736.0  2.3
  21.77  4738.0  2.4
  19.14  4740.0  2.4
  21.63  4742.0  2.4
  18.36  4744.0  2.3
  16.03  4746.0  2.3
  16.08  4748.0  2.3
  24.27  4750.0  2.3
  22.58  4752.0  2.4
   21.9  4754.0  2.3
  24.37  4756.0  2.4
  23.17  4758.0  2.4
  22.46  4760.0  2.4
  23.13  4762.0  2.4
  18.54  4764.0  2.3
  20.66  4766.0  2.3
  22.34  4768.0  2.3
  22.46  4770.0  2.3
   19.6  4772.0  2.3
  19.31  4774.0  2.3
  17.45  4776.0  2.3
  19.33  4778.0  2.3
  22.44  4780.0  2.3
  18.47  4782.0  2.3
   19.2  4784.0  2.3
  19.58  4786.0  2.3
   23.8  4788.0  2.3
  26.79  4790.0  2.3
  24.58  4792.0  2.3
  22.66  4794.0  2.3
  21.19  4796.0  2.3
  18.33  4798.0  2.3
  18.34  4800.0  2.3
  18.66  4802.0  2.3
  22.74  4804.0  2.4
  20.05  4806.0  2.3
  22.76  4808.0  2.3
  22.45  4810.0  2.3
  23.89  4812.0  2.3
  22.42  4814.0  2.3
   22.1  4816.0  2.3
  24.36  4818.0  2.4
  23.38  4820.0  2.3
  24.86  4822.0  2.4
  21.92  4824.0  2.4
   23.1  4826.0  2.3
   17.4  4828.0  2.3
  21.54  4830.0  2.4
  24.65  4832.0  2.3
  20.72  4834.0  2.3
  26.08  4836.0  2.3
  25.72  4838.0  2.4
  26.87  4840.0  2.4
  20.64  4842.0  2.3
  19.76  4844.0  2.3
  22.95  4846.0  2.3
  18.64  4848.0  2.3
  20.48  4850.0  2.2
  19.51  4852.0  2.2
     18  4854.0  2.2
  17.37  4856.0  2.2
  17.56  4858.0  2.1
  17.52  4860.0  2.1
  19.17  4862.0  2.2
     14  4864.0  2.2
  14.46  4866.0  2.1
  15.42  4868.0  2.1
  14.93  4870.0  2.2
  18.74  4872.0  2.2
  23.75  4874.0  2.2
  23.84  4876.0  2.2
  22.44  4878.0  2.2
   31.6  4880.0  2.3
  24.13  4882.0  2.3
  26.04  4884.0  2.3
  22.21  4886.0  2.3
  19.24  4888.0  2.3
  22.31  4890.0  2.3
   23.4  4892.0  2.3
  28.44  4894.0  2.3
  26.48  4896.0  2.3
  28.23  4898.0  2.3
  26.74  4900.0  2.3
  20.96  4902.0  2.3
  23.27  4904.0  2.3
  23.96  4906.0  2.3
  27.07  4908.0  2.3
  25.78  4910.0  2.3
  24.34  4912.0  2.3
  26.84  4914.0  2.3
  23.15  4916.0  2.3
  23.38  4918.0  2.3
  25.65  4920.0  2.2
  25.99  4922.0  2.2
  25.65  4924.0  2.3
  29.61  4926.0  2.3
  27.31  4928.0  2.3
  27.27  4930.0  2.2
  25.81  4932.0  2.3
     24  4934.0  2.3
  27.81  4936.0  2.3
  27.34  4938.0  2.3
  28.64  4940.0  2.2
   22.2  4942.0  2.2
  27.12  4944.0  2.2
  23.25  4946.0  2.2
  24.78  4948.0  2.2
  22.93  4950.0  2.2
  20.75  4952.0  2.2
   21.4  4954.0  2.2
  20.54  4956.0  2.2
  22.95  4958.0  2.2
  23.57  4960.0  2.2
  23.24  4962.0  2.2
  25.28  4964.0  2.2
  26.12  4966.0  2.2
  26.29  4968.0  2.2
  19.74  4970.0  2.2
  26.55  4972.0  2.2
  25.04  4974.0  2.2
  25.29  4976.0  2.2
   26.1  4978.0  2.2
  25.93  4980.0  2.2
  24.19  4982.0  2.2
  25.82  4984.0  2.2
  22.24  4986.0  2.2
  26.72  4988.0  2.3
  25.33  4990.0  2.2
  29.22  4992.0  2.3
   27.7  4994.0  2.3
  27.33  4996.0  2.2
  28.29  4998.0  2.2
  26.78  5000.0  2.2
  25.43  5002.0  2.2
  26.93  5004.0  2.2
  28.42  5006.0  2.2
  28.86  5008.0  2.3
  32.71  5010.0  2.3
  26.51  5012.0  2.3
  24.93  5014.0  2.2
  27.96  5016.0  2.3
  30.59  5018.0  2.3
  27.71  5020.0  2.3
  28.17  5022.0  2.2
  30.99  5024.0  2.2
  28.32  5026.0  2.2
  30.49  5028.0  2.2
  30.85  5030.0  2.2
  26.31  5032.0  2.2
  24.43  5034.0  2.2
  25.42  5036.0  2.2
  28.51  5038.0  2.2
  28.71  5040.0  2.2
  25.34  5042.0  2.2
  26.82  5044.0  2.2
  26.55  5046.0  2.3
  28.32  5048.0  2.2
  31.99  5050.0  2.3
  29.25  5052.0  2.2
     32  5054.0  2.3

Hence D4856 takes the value 0.27 mag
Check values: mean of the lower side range 21.1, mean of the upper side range 24.9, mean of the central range 18.5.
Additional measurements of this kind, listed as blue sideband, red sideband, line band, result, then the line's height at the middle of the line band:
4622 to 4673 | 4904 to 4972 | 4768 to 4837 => 0.073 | 23.2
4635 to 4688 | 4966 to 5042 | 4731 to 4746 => 0.112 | 22.8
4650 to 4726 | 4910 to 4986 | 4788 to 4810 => 0.053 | 22.8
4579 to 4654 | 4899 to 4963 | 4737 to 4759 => 0.088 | 22.6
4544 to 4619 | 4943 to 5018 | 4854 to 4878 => 0.319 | 24.3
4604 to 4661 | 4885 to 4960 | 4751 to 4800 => 0.077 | 23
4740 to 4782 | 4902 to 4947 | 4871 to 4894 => 0.032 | 24.3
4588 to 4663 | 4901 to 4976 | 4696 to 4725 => 0.063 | 22.2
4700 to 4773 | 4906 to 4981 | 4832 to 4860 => 0.096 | 23.1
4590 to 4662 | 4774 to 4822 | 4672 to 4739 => 0.022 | 21.4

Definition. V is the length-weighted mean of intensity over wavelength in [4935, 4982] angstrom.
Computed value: 24.5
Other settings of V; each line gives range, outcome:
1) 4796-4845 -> 22.2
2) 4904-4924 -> 25.1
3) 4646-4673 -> 22.3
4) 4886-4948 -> 25.3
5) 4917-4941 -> 26.5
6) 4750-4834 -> 21.7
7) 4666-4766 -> 21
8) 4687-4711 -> 21.4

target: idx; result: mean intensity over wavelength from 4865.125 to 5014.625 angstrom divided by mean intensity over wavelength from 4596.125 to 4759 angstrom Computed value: 1.18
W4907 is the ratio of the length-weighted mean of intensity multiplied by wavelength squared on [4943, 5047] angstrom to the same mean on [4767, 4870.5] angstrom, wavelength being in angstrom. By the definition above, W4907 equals 1.4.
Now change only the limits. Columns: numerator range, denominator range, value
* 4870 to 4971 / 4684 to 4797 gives 1.26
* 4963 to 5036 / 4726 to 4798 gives 1.41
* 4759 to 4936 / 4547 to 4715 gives 1.16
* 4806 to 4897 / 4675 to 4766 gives 1.09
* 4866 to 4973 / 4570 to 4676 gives 1.29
